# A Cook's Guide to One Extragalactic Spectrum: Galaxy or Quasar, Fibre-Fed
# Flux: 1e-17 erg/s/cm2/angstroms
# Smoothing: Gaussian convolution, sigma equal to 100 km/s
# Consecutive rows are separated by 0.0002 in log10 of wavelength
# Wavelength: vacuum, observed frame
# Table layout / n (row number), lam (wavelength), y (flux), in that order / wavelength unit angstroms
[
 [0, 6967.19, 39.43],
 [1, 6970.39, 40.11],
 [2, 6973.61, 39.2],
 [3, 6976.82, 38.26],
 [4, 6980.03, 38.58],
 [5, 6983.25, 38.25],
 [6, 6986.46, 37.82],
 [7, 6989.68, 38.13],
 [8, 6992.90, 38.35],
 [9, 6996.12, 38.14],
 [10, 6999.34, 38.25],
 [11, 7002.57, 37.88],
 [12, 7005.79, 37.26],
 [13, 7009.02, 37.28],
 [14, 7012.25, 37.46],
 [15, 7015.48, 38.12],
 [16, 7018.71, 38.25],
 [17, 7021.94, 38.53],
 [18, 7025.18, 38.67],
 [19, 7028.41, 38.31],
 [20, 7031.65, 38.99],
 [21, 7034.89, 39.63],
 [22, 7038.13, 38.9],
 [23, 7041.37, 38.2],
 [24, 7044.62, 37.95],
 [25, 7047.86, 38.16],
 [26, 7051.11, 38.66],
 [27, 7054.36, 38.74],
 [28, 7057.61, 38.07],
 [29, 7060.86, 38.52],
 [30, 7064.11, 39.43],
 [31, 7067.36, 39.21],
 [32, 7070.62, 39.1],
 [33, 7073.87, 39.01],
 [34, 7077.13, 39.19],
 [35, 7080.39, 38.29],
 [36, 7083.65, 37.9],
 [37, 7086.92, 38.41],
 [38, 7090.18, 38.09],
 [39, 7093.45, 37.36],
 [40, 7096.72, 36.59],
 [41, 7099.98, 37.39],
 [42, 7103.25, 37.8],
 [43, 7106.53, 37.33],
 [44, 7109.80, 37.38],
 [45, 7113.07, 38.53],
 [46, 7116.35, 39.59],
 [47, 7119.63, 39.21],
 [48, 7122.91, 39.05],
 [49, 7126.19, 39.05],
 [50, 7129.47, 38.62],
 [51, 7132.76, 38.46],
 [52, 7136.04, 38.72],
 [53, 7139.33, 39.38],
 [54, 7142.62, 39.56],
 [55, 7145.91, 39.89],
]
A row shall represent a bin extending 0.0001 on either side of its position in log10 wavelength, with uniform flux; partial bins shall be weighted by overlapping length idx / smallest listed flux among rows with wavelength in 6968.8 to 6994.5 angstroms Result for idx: 37.82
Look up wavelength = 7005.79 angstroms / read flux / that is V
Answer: 37.26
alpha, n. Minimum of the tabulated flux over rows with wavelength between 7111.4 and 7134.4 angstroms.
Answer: 38.46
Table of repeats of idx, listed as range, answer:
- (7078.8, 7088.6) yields 37.9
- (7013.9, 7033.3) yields 38.12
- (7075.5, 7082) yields 38.29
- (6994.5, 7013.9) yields 37.26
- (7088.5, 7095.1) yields 37.36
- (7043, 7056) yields 37.95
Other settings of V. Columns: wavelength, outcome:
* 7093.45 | 37.36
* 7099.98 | 37.39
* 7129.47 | 38.62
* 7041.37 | 38.2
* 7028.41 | 38.31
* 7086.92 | 38.41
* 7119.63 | 39.21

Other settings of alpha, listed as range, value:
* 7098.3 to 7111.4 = 37.33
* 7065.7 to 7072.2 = 39.1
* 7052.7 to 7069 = 38.07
